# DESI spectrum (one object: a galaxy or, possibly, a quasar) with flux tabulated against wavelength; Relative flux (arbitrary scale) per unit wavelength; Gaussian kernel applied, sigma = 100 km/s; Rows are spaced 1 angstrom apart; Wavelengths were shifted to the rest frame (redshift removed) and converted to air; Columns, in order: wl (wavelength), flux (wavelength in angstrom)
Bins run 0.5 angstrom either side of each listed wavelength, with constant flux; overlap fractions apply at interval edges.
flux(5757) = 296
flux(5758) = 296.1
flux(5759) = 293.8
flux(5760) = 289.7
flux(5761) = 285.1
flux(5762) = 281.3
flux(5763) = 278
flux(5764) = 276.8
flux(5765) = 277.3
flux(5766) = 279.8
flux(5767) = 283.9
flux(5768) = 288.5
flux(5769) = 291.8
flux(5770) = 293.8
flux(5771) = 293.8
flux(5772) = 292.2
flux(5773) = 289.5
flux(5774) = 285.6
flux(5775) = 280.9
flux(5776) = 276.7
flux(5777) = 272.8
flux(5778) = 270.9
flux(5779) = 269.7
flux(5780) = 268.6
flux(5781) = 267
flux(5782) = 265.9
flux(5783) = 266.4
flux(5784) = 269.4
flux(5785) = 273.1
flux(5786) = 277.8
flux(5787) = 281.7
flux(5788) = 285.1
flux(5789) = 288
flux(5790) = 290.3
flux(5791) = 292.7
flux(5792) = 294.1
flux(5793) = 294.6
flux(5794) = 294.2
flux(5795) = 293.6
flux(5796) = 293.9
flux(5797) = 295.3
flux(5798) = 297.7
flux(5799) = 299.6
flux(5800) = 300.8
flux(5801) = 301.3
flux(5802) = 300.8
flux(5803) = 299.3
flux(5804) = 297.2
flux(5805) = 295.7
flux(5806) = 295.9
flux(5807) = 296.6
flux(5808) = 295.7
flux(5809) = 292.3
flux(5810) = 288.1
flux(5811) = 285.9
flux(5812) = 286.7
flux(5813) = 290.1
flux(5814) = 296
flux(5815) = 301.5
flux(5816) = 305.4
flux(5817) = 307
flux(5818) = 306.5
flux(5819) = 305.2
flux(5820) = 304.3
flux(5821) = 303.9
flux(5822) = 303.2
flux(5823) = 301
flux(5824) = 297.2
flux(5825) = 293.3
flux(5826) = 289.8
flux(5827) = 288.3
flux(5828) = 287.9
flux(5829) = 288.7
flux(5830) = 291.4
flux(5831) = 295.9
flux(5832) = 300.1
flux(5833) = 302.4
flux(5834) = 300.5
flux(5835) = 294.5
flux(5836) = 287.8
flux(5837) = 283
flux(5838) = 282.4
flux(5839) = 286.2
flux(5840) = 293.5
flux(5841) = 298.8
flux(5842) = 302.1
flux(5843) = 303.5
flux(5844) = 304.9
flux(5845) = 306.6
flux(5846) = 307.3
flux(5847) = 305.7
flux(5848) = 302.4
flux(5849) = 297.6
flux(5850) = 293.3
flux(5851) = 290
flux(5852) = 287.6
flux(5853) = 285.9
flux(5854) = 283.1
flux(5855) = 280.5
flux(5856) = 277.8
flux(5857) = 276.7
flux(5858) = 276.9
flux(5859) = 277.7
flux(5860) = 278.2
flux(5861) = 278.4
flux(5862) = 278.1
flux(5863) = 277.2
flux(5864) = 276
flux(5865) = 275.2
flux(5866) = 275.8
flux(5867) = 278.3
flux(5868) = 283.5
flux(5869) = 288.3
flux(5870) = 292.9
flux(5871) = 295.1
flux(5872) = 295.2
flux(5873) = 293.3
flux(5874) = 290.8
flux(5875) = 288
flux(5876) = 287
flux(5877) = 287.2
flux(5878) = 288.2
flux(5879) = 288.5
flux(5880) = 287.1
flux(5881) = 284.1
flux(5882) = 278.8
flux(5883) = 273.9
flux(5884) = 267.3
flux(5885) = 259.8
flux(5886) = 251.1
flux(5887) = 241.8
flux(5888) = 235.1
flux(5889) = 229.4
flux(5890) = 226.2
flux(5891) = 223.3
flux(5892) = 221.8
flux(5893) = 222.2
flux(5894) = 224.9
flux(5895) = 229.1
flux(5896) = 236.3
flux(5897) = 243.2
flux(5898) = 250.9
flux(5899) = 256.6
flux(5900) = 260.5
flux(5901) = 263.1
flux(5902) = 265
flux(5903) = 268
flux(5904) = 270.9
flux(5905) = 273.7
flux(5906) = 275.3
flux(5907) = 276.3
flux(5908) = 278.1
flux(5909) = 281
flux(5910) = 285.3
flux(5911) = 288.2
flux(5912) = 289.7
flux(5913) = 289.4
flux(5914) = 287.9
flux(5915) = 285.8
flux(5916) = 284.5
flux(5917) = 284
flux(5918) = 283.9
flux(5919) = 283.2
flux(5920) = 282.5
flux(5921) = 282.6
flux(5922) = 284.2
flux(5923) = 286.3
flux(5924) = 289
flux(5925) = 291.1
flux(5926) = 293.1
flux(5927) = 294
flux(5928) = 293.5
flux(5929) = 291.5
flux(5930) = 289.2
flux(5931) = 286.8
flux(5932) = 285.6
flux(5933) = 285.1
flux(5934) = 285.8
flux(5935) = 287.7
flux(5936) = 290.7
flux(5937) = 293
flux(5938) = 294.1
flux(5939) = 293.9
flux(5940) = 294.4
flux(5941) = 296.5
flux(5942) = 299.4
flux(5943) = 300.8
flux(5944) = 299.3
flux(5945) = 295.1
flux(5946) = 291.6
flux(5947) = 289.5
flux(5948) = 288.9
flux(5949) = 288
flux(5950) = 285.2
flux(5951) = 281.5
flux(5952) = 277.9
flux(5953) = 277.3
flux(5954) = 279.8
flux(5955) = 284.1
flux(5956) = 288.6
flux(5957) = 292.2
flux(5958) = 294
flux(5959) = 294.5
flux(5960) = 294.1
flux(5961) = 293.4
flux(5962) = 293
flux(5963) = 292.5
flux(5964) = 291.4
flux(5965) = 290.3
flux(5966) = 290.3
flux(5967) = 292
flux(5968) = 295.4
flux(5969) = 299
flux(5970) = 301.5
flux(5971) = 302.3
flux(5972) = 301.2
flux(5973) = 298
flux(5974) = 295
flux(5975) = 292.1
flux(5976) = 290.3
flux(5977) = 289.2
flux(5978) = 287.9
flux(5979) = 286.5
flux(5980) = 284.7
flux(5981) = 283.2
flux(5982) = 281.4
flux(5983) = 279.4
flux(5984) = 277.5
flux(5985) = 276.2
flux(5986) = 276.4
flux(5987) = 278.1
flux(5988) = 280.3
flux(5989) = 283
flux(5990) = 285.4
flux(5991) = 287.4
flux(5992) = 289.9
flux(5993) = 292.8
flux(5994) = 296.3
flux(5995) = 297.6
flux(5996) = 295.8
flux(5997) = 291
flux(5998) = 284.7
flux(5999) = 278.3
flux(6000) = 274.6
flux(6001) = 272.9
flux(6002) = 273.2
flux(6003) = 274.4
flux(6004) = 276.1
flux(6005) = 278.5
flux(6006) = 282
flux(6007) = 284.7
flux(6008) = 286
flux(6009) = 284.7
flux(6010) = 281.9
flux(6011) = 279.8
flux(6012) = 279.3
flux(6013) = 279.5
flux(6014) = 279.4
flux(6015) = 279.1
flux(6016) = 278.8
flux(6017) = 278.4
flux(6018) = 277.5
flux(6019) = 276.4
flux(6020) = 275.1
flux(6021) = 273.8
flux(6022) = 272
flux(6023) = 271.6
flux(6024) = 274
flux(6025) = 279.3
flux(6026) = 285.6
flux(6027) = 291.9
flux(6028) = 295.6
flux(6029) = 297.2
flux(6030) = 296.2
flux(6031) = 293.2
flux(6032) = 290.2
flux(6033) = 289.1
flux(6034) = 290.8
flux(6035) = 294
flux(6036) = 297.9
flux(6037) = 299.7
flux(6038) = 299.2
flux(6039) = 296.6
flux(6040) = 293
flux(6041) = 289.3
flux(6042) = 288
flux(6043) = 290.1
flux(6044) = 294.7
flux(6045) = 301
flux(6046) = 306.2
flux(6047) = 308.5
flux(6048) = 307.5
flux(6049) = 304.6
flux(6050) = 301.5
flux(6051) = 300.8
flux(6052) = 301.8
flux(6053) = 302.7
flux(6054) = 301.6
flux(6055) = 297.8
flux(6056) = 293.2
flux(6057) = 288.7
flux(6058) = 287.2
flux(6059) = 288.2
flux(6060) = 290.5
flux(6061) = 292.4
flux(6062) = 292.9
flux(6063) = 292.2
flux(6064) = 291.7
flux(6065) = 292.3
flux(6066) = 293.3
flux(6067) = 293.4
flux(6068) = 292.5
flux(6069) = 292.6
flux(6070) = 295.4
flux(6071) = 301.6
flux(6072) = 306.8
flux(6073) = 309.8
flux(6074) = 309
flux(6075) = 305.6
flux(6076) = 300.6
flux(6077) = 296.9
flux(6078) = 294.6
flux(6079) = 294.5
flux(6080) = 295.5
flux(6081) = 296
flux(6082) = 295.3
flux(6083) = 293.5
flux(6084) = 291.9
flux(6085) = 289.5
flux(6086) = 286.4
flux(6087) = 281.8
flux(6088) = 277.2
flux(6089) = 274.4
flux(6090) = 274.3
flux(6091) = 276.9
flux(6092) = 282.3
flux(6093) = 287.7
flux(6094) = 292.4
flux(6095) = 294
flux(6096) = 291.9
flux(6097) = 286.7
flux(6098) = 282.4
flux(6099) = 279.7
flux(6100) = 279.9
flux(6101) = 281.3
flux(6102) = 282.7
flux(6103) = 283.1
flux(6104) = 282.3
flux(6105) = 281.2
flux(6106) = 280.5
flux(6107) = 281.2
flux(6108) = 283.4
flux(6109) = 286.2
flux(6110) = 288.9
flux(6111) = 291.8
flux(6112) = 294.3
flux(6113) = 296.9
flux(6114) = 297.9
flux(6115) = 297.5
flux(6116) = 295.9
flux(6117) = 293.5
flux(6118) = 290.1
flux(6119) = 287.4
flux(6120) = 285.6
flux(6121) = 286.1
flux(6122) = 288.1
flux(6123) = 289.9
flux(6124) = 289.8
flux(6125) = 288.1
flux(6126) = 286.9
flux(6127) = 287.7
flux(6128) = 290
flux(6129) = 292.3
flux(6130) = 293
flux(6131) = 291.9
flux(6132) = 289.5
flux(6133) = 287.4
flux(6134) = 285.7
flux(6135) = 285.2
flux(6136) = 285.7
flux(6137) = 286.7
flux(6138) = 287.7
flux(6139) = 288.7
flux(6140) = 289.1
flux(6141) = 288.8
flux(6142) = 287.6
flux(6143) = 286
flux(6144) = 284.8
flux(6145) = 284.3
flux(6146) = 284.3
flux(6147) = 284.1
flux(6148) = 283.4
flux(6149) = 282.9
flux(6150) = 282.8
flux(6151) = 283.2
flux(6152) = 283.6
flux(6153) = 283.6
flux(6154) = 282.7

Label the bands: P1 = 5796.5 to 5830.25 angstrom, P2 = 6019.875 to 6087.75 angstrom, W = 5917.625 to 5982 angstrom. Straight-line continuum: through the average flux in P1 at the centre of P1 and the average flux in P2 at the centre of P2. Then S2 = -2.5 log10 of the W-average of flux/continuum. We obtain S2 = 0.02 mag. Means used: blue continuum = 297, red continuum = 294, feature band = 290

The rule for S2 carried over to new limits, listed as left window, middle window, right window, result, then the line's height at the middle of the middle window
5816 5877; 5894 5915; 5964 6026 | 0.081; 289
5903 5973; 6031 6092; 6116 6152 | -0.024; 288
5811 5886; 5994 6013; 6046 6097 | 0.040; 293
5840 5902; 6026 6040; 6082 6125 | -0.043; 283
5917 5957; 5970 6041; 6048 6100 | 0.020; 291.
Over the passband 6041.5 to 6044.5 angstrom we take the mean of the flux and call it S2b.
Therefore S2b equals 291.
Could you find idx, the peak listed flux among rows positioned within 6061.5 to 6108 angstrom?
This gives 309.8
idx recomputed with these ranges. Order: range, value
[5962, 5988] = 302.3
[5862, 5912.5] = 295.2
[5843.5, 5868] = 307.3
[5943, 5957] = 300.8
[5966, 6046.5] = 306.2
